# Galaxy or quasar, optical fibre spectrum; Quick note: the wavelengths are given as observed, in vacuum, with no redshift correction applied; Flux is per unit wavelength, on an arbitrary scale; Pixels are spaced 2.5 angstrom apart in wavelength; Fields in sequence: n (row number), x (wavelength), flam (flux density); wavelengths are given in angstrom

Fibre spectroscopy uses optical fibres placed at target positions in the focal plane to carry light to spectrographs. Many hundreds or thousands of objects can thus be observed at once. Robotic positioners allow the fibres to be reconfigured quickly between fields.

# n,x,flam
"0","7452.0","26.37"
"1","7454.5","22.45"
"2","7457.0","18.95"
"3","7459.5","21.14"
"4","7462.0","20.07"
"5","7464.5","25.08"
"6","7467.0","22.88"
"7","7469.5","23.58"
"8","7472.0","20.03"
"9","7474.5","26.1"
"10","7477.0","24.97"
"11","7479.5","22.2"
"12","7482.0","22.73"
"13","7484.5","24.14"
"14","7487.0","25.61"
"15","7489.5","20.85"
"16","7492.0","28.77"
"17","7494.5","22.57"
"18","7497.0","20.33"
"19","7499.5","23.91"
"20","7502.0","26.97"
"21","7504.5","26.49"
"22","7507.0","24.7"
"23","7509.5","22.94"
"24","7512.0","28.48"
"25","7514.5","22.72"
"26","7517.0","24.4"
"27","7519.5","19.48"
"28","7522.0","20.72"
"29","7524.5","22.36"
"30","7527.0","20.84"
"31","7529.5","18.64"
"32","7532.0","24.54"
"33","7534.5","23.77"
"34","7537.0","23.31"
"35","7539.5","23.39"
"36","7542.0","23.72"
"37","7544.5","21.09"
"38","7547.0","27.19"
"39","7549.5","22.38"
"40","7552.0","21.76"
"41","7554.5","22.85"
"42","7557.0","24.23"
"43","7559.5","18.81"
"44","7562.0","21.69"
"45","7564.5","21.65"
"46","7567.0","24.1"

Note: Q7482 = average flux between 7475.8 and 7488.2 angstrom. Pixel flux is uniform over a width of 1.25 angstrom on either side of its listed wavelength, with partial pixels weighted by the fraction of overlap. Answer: 23.9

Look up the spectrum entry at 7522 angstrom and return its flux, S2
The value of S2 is 20.72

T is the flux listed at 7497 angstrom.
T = 20.33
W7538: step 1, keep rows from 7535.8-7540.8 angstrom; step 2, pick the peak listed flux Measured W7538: 23.39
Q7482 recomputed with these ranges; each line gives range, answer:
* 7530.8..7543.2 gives 23.7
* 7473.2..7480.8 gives 24.4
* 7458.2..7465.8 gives 22.1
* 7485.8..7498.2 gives 23.6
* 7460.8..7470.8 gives 22.9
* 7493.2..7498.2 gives 21.5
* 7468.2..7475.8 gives 23.2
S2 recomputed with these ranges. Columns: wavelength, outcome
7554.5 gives 22.85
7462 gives 20.07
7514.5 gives 22.72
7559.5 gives 18.81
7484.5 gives 24.14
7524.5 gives 22.36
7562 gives 21.69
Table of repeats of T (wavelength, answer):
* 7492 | 28.77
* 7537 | 23.31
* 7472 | 20.03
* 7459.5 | 21.14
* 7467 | 22.88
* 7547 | 27.19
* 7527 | 20.84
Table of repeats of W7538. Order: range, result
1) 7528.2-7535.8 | 24.54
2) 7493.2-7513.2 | 28.48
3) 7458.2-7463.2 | 21.14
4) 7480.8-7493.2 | 28.77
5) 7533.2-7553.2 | 27.19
